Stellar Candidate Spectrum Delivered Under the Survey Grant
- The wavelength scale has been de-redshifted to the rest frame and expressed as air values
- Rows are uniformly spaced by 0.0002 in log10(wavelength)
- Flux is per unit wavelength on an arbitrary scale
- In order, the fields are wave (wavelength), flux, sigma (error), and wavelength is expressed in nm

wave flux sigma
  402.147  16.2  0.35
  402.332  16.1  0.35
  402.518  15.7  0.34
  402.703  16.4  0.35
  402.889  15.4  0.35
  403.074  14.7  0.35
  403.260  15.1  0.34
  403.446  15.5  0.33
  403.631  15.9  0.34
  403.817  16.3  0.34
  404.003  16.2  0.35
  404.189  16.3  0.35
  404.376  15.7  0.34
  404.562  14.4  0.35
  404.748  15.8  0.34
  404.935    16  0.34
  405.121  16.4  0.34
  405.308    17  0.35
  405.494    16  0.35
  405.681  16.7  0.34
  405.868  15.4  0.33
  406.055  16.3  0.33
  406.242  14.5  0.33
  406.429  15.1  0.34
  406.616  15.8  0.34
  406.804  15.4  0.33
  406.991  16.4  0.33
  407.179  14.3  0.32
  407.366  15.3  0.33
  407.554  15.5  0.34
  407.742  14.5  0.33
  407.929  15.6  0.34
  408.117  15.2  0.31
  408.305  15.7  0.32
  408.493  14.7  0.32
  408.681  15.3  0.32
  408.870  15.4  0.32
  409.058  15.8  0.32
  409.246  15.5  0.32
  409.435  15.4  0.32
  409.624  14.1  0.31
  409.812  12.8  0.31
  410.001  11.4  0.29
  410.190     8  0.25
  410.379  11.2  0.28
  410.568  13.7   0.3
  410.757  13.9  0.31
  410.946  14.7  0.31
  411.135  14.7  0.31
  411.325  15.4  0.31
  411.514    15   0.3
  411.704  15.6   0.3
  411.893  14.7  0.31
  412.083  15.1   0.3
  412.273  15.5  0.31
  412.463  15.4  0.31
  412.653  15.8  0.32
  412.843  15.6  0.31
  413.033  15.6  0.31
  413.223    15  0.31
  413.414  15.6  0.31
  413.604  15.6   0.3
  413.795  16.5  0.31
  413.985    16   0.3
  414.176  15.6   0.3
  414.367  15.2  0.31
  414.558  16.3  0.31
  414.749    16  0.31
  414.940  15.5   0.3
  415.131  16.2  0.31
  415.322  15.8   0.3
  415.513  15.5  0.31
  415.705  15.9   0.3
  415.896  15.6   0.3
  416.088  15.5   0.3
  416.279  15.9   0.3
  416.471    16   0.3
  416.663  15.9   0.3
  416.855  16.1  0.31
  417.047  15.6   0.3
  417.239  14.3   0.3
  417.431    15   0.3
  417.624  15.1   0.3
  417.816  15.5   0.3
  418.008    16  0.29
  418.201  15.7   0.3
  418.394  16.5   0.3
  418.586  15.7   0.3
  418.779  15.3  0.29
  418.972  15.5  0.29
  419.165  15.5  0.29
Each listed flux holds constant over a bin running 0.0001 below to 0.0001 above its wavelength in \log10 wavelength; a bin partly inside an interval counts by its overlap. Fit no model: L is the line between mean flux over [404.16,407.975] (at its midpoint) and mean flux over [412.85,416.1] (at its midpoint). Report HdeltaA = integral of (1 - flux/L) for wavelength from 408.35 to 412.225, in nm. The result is 0.38 nm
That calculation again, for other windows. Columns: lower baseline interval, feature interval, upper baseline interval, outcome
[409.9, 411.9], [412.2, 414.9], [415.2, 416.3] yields -0.19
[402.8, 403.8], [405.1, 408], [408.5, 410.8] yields -0.23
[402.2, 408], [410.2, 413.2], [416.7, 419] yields 0.19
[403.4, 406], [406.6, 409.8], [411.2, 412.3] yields 0.08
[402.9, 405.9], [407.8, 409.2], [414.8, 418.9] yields 0.04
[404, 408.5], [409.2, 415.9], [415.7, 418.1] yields 0.31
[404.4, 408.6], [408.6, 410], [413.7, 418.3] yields 0.08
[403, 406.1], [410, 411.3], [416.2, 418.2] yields 0.24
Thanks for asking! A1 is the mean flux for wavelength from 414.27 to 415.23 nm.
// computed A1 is 15.8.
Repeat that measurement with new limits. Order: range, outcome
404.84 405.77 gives 16.4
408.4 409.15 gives 15.3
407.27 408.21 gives 15.2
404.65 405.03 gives 15.9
